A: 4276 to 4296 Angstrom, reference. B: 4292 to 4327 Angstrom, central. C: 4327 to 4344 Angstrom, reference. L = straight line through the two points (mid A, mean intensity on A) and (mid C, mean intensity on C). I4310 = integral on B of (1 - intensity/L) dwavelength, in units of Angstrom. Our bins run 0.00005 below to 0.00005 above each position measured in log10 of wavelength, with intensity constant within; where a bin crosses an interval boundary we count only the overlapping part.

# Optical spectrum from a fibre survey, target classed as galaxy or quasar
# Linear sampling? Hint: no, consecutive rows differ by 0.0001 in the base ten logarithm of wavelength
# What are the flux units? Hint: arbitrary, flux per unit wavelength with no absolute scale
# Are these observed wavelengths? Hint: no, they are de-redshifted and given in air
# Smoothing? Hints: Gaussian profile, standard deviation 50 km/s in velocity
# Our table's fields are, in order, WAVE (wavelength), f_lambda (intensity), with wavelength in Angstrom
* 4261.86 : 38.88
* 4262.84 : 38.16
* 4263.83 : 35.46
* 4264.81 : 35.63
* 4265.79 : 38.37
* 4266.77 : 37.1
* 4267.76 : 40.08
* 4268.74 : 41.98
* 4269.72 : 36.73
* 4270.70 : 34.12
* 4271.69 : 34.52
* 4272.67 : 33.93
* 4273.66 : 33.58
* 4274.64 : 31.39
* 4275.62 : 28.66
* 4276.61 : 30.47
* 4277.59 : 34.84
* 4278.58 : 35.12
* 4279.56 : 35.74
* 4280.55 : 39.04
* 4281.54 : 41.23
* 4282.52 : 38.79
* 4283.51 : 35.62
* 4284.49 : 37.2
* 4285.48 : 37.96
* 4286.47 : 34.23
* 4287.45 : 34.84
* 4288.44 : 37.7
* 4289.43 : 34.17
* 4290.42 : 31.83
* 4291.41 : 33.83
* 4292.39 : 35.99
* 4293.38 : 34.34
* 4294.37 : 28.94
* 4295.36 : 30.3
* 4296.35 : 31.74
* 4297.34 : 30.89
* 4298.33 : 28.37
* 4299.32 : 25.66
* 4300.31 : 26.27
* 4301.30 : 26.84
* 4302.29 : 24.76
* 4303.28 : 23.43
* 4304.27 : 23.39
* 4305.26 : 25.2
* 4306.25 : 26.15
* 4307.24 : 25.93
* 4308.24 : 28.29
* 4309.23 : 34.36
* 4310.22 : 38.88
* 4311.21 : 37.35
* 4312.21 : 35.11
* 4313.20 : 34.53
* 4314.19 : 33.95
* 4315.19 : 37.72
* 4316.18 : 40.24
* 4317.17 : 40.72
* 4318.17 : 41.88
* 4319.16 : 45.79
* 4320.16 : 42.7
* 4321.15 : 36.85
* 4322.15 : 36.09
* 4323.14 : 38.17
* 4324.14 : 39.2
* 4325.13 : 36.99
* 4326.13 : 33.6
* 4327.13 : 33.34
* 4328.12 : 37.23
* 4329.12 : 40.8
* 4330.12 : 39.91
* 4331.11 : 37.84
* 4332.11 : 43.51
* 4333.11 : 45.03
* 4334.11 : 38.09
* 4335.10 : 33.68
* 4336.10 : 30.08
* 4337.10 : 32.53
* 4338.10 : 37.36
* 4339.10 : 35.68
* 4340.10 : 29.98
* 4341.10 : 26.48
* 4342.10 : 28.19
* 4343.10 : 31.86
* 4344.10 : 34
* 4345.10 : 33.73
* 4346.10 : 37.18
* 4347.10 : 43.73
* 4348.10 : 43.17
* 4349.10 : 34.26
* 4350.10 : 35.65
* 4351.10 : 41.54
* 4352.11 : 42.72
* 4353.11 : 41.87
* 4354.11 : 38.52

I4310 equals 2.0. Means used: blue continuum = 35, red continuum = 35.4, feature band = 33.2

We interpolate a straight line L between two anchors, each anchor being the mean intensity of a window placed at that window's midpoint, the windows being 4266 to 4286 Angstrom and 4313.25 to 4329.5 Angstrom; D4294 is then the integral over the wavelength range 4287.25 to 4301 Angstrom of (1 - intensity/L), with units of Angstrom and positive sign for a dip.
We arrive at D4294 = 1.9 Angstrom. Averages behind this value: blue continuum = 35.9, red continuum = 38.3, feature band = 31.6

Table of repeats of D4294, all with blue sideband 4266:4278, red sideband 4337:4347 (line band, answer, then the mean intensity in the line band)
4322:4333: -1.5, 38.2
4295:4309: 2.9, 27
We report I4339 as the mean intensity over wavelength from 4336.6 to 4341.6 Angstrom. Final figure 32.4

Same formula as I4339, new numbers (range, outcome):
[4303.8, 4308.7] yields 25.8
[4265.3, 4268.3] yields 38.6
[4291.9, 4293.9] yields 35.1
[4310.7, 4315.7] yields 35.7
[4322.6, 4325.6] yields 38.2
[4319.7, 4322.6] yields 38.5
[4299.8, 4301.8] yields 26.6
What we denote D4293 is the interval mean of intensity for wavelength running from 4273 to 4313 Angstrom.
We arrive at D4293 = 32.2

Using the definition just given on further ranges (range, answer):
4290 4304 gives 29.4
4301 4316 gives 30.7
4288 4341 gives 34.2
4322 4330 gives 37.1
